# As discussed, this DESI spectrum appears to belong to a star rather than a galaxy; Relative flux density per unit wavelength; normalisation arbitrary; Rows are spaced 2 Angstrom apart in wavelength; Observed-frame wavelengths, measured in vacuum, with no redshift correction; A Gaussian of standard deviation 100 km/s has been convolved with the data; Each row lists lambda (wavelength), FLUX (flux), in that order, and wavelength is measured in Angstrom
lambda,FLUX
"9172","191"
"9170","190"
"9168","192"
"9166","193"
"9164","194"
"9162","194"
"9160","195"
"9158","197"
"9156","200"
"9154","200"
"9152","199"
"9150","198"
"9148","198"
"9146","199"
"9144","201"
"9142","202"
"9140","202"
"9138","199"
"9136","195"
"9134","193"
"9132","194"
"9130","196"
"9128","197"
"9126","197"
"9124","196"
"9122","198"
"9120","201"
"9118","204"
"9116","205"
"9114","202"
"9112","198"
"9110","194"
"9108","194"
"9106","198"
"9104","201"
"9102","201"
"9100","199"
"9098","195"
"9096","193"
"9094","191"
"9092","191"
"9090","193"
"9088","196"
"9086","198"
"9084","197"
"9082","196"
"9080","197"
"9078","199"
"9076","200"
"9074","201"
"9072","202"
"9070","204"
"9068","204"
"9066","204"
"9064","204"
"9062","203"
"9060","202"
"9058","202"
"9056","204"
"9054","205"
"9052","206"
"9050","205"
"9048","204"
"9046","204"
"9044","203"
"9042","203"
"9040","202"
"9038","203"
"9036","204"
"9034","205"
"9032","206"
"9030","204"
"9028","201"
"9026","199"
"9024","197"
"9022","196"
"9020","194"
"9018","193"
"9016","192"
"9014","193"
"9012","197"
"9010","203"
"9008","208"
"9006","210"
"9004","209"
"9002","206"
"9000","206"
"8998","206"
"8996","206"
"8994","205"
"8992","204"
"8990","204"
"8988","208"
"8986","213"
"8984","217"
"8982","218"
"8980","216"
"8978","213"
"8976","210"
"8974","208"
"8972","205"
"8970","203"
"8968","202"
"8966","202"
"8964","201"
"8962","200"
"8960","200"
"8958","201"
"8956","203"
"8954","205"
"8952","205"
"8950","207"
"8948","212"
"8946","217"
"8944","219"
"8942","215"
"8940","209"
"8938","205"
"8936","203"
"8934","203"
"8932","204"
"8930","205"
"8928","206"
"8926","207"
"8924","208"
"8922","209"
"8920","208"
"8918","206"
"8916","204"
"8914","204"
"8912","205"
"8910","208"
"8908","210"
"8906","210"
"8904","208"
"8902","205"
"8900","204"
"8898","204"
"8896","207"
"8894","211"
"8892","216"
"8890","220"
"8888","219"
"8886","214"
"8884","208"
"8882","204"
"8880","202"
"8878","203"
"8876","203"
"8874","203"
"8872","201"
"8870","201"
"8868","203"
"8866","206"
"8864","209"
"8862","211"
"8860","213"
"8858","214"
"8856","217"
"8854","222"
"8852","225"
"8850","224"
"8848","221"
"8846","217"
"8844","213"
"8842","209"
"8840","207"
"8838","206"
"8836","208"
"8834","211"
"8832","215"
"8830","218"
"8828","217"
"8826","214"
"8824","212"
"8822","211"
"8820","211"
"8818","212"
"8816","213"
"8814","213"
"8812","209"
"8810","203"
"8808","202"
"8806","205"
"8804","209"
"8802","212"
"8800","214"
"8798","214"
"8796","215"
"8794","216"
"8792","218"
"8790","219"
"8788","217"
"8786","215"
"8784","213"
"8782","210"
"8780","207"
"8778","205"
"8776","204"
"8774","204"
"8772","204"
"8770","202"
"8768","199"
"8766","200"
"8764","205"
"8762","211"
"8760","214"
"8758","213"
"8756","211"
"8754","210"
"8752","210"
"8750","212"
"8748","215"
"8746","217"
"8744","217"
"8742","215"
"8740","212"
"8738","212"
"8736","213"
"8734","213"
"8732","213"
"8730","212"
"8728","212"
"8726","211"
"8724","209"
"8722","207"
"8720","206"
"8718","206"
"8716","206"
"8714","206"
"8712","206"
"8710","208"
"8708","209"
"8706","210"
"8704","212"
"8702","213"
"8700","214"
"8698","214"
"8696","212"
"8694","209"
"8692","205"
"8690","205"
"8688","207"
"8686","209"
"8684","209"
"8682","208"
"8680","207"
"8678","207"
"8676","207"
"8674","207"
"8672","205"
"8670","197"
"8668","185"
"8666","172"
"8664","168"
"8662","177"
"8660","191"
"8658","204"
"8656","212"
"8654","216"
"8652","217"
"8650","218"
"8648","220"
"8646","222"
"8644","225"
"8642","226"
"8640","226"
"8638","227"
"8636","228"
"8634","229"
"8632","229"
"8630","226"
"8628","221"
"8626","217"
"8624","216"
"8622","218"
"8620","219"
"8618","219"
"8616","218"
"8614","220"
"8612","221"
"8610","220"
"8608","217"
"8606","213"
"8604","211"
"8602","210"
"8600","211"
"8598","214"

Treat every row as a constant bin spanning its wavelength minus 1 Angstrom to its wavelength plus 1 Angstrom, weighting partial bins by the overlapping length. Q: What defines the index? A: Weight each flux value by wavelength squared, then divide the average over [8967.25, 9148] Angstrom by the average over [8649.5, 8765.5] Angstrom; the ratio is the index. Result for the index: 1.05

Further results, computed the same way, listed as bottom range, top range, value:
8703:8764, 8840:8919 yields 1.03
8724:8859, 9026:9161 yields 1.01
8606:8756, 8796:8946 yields 1.04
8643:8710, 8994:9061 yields 1.06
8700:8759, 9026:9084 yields 1.03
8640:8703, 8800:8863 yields 1.07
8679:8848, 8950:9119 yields 1.02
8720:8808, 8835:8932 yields 1.02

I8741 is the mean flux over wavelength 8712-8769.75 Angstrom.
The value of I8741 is 210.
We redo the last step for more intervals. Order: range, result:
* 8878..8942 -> 208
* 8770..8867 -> 212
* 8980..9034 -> 204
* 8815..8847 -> 212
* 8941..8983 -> 208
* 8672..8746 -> 210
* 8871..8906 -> 208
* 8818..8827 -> 212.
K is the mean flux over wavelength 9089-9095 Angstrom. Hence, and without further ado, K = 192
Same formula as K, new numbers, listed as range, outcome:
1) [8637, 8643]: 226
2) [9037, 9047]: 203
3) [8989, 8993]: 204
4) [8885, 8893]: 217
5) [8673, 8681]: 207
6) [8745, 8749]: 216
